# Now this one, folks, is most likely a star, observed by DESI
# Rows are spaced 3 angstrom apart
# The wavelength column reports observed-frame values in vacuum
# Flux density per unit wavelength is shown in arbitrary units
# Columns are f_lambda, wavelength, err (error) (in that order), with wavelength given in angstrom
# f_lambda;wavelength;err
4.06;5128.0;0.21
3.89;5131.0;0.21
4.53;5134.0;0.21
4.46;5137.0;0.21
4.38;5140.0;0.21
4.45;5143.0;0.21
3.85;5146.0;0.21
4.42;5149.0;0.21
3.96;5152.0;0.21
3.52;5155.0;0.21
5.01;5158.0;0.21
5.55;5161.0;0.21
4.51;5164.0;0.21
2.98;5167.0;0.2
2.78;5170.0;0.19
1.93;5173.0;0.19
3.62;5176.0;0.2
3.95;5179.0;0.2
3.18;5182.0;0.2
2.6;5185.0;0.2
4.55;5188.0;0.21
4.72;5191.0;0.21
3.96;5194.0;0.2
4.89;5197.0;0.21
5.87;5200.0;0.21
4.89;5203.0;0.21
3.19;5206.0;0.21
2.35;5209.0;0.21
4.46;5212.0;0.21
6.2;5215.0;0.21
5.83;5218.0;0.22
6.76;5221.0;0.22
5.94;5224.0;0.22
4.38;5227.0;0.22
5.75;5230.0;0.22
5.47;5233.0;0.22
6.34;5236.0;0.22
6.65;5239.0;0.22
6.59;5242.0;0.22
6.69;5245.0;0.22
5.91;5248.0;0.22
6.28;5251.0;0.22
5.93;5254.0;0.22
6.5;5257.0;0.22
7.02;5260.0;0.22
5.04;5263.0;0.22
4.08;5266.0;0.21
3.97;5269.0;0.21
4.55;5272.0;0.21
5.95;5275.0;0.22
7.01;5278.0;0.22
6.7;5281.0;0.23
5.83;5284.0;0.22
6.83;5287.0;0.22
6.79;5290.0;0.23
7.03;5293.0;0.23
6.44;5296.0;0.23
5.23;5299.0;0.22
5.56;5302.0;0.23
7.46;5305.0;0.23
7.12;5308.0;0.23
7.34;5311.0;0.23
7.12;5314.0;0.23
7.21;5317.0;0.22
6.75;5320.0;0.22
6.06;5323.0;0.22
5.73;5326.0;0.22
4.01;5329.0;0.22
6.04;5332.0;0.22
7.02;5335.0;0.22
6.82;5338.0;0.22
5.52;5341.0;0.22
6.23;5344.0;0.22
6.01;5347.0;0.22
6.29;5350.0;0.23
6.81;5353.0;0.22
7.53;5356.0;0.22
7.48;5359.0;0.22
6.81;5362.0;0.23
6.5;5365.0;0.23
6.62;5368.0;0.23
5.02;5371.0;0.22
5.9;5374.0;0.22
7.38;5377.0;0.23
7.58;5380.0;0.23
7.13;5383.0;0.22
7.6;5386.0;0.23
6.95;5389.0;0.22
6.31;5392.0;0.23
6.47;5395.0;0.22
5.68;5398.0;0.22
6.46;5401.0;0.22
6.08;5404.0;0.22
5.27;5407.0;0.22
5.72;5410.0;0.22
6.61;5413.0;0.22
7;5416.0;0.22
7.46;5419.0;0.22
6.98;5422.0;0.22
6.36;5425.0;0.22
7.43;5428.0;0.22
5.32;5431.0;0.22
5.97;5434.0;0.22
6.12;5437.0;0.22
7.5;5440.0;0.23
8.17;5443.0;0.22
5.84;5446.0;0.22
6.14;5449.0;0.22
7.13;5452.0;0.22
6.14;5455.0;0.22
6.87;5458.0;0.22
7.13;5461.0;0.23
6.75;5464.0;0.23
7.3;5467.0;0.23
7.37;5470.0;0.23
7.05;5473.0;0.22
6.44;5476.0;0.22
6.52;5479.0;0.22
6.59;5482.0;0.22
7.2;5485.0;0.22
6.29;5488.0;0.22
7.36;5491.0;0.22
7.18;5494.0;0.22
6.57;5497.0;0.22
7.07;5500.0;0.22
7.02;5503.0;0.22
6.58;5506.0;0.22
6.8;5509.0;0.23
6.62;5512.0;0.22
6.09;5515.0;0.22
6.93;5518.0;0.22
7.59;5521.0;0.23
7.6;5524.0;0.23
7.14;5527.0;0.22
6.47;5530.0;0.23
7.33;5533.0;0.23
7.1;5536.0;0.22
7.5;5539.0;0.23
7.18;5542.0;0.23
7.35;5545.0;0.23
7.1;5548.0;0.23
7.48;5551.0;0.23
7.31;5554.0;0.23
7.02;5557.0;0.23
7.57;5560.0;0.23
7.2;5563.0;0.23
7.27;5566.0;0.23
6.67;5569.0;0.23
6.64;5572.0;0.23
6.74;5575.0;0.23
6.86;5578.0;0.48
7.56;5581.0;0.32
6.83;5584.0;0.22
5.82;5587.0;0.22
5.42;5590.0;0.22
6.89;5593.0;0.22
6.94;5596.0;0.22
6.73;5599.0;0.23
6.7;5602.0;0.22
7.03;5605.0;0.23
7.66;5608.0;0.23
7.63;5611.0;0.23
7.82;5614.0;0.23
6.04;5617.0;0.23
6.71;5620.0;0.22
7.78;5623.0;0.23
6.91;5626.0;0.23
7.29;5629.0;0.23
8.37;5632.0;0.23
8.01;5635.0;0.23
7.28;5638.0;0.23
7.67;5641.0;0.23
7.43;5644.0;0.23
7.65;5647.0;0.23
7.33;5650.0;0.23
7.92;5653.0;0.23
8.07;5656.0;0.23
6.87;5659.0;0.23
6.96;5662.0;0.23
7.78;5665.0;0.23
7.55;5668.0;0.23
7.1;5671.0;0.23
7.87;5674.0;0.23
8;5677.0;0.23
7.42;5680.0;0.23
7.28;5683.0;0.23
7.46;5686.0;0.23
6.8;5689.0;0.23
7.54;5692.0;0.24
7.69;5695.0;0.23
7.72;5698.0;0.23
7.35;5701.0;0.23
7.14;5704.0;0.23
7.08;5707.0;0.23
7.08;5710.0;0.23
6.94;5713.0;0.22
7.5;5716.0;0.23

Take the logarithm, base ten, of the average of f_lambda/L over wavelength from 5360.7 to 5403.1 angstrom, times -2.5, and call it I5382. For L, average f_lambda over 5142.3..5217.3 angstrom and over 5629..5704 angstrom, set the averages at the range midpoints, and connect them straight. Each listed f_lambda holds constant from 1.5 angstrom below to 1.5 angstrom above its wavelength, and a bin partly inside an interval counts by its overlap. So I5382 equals -0.20 mag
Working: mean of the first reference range 4.07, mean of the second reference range 7.53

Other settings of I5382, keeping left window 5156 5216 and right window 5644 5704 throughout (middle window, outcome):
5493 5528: -0.10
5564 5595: 0.02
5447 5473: -0.15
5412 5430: -0.21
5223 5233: -0.23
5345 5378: -0.24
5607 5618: -0.04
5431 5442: -0.11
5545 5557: -0.10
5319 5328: -0.20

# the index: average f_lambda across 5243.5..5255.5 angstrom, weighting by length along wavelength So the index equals 6.2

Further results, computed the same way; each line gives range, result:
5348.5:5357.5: 6.88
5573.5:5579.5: 6.8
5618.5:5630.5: 7.17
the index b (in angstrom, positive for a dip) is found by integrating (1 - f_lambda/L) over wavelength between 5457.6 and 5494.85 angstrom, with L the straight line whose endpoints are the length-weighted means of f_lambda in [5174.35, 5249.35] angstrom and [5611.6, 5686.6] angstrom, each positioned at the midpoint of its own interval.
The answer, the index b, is -2.5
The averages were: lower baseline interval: 4.98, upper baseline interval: 7.46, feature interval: 6.92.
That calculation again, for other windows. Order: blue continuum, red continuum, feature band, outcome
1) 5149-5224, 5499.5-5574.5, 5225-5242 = -4.3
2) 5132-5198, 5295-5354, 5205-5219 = 0.9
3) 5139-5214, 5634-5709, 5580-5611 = 0.7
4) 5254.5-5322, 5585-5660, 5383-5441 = 0.9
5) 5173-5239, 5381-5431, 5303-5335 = -4.2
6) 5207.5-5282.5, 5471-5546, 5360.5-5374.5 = 0.2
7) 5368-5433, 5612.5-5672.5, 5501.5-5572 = -0.5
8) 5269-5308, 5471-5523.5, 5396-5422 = 1.0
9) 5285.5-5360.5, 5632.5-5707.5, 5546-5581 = 0.4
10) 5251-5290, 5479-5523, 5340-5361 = -1.3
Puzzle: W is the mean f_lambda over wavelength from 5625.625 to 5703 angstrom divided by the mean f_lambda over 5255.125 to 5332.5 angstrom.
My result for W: 1.2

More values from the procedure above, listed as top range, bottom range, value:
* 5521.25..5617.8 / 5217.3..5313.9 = 1.15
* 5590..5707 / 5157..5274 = 1.50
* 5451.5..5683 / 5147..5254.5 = 1.50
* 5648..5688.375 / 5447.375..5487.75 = 1.10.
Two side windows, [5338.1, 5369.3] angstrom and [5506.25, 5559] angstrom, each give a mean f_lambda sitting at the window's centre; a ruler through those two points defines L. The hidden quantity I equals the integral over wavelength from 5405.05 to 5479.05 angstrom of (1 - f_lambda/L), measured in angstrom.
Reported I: 1.9 angstrom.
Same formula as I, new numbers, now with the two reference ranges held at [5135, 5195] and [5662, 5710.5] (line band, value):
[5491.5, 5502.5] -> -1.5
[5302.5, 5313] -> -4.8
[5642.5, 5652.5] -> -0.5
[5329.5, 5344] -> -3.1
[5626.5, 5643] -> -1.4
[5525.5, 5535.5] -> -1.0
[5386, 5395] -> -2.2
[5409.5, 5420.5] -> -2.3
